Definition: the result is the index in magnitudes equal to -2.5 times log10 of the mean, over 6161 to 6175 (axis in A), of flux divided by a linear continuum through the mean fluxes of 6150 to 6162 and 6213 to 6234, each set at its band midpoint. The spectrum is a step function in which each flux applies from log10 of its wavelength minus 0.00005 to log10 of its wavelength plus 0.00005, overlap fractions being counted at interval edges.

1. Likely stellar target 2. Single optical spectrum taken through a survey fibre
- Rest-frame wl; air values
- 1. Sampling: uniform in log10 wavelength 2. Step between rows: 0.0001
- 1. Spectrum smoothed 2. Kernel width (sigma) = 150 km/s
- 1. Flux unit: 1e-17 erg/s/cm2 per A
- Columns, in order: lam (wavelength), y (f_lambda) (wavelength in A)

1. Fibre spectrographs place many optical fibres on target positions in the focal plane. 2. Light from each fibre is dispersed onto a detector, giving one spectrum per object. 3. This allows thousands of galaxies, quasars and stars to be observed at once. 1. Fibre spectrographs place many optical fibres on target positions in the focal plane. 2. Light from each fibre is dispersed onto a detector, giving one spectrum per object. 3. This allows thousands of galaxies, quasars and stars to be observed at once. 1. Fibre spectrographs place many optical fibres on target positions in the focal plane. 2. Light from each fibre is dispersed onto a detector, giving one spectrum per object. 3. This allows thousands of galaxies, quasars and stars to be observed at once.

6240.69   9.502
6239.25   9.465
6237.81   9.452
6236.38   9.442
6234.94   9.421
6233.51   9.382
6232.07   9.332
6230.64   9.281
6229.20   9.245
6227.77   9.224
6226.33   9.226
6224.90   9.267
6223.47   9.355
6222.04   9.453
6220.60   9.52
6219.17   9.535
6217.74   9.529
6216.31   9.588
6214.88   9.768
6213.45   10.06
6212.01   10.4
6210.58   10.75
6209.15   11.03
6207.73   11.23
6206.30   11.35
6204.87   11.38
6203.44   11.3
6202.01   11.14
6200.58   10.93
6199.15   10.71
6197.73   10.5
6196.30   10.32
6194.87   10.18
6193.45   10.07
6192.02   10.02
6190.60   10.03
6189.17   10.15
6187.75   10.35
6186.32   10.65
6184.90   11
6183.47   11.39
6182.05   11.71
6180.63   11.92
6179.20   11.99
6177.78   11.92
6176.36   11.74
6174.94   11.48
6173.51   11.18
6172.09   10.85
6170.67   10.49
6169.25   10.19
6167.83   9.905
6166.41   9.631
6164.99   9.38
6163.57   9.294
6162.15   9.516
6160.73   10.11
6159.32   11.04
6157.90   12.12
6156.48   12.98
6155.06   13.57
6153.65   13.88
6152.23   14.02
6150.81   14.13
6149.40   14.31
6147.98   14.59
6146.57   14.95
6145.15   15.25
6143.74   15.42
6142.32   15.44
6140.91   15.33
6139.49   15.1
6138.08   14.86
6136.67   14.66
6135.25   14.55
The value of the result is 0.19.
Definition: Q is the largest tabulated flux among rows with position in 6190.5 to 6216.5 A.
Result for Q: 11.38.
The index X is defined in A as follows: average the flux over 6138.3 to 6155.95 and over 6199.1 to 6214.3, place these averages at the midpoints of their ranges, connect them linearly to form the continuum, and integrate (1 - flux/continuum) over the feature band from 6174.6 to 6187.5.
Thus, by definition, 1.1 A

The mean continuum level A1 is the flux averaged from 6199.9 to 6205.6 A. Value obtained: 11.2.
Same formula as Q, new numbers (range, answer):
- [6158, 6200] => 11.99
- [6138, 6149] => 15.44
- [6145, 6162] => 15.25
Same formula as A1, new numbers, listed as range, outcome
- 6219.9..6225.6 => 9.4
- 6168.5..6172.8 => 10.5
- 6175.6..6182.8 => 11.9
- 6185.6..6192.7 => 10.2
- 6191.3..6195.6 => 10.1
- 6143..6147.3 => 15.2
